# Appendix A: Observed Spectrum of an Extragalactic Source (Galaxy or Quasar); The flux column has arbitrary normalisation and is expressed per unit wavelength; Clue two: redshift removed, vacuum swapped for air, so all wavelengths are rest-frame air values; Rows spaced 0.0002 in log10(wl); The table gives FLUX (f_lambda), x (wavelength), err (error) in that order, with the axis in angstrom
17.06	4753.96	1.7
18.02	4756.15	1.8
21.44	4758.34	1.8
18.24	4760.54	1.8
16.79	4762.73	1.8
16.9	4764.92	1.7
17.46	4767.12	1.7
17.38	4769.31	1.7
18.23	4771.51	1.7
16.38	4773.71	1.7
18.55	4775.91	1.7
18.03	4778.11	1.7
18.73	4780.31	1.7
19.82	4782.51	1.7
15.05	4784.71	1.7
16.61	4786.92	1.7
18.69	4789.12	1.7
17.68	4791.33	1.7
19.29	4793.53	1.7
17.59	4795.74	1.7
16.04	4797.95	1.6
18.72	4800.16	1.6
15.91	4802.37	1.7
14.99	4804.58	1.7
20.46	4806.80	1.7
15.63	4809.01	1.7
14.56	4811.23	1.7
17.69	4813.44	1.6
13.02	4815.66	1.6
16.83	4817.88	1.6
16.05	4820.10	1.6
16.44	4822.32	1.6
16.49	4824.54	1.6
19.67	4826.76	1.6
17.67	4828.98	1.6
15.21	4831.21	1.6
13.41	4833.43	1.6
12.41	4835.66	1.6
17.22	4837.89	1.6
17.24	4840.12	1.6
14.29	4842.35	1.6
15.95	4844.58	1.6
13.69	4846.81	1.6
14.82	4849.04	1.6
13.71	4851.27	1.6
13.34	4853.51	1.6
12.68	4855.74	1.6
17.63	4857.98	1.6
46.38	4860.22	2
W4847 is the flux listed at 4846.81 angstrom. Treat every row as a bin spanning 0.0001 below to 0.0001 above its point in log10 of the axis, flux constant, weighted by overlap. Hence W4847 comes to 13.69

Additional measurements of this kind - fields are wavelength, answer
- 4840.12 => 17.24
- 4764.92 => 16.9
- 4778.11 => 18.03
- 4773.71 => 16.38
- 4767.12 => 17.46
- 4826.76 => 19.67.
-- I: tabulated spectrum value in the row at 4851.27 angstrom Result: 13.71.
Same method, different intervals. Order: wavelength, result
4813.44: 17.69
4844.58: 15.95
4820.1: 16.05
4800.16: 18.72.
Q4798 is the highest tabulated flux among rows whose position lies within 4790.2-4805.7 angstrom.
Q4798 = 19.29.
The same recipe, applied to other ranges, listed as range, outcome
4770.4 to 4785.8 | 19.82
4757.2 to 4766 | 21.44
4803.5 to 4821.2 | 20.46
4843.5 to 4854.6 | 15.95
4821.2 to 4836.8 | 19.67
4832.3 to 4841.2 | 17.24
